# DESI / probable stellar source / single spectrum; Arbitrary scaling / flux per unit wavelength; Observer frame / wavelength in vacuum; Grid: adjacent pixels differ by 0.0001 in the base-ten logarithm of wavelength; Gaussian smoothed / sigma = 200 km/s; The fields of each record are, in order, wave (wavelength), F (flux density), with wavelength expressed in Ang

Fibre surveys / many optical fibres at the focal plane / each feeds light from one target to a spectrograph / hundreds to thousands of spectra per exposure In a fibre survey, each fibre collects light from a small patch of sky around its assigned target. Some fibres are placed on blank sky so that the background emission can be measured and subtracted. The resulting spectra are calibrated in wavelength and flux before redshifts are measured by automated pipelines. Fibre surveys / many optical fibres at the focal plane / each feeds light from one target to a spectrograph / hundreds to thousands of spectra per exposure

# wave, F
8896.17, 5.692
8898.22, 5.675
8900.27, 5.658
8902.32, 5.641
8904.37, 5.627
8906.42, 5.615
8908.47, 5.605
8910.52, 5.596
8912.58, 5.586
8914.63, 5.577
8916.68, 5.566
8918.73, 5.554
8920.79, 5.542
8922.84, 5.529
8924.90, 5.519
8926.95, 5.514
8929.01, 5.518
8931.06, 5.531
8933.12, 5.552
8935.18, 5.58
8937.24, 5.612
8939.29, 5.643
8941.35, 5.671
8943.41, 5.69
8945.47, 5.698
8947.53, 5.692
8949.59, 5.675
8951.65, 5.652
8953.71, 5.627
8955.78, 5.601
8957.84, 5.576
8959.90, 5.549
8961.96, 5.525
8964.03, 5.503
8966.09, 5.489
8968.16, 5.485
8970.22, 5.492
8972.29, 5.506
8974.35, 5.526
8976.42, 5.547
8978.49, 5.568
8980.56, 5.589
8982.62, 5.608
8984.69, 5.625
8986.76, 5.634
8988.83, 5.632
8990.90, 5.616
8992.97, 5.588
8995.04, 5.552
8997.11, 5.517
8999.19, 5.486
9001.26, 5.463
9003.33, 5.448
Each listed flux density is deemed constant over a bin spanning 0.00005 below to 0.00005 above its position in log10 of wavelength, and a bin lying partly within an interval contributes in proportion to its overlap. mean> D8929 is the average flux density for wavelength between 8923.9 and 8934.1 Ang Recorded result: 5.53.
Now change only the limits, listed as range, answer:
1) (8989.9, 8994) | 5.6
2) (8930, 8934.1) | 5.55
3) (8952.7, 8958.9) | 5.6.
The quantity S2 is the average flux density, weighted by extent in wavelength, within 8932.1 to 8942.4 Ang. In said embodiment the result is 5.61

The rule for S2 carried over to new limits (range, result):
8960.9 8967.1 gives 5.51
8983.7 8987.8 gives 5.63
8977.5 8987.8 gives 5.61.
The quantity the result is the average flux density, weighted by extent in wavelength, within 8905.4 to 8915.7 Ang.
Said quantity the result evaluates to 5.6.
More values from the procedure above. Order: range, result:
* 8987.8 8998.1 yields 5.58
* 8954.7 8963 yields 5.56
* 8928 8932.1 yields 5.53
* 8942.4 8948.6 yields 5.69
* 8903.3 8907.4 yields 5.62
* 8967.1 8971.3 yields 5.48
